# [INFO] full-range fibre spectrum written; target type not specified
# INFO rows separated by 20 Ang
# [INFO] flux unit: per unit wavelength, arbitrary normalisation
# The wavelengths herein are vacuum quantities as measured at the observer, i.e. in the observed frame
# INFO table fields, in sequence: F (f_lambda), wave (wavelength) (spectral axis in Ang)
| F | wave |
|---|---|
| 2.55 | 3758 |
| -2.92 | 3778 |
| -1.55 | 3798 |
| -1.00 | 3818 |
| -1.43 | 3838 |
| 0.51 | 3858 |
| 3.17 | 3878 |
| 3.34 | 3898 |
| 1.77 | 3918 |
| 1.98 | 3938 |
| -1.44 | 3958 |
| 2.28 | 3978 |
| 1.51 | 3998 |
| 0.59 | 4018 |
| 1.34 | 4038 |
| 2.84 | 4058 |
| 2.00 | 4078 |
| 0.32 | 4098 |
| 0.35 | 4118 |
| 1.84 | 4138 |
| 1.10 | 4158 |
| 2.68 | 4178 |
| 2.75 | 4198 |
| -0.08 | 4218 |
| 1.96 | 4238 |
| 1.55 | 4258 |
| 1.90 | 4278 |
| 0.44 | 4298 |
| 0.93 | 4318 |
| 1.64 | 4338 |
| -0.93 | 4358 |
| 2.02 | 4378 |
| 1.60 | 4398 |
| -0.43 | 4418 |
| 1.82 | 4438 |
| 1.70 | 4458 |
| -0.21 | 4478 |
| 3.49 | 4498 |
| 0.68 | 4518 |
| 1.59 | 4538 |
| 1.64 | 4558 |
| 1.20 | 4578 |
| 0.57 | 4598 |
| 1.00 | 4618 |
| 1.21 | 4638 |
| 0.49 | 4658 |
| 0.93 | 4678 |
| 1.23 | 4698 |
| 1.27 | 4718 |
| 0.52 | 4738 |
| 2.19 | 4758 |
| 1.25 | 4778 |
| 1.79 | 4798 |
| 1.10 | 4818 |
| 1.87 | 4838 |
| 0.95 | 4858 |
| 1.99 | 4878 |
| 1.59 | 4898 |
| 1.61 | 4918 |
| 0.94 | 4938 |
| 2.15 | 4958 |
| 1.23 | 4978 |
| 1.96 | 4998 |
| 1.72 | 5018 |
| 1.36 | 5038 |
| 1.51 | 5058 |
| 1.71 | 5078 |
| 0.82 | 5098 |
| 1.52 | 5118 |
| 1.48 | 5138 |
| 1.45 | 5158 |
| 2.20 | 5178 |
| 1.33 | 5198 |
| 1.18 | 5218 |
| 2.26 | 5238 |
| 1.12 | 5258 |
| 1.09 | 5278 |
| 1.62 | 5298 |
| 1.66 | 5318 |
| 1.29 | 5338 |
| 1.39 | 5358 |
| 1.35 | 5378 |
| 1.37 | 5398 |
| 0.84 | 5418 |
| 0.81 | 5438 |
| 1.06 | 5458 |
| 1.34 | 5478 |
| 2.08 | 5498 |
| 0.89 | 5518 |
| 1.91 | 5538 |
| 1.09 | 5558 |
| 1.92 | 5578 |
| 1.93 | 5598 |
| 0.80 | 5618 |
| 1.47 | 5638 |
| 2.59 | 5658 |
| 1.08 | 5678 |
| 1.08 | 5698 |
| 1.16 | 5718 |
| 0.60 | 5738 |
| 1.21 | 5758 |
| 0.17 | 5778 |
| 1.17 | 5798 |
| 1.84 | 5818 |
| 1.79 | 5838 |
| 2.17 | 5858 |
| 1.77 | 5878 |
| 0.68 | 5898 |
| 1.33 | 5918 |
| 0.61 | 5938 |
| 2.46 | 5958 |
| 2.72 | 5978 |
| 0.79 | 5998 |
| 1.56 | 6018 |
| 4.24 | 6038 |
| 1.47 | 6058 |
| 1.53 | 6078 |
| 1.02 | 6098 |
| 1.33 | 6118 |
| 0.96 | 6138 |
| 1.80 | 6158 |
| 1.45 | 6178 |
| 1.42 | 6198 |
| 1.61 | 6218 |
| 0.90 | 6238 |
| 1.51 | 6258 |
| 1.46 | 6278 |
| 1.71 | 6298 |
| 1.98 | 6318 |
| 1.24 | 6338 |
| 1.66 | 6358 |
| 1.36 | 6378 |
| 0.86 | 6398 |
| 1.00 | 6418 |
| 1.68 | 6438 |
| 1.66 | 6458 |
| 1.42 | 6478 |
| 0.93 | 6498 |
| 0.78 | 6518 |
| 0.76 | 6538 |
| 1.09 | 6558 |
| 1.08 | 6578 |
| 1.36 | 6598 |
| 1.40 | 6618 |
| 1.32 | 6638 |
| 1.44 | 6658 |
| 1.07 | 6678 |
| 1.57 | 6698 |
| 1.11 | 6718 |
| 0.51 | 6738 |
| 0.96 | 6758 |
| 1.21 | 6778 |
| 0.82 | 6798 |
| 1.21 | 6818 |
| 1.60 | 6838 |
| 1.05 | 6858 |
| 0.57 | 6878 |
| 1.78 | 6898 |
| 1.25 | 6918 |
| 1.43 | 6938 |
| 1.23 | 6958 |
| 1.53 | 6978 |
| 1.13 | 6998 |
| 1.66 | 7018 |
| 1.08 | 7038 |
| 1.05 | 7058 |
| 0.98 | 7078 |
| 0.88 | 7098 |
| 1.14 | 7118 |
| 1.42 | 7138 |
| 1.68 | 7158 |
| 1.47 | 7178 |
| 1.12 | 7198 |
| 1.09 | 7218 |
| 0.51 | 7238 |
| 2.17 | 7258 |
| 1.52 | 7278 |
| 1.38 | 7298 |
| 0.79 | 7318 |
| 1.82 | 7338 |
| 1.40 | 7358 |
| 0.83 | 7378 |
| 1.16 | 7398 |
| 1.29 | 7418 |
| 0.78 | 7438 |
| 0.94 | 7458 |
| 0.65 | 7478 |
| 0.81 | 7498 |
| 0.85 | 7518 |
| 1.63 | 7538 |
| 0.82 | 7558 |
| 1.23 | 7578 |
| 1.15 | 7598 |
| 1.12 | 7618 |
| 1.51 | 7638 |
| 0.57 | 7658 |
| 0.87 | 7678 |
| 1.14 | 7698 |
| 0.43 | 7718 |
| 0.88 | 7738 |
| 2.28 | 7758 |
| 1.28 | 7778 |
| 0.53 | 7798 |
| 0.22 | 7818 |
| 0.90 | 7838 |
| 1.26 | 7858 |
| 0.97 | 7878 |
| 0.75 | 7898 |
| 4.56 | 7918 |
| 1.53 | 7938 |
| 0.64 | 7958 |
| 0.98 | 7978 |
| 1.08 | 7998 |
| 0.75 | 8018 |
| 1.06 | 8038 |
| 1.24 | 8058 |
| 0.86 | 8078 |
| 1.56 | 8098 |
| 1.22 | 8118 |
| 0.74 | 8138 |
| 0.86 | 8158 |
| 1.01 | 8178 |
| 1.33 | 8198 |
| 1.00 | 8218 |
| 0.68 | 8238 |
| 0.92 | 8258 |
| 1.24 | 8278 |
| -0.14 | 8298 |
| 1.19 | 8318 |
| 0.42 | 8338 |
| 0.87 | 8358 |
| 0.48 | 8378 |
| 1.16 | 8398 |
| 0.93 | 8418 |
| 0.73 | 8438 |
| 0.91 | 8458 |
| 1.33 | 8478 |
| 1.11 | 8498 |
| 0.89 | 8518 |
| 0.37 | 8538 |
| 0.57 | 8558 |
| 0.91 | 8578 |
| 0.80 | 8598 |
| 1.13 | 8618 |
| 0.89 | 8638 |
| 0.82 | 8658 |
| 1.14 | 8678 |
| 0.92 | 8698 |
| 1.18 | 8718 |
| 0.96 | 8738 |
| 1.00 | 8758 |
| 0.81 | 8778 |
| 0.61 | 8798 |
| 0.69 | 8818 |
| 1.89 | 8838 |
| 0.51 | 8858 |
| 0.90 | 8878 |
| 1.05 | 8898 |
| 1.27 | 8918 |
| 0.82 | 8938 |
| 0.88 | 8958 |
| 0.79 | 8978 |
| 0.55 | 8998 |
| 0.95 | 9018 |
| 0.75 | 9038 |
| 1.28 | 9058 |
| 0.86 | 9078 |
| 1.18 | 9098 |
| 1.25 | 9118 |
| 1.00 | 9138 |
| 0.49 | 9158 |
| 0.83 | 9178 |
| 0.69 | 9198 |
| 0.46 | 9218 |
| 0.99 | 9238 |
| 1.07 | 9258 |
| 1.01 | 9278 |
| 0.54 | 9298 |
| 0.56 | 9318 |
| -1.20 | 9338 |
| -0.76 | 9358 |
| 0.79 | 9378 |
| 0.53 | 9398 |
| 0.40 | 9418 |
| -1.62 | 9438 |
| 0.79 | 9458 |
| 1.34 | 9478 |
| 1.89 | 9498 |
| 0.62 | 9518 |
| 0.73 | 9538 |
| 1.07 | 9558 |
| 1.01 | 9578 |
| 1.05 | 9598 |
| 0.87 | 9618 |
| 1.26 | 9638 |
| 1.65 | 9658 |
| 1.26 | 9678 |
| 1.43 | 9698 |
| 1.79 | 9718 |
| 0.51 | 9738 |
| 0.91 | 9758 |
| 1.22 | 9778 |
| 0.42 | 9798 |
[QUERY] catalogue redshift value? 0.206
